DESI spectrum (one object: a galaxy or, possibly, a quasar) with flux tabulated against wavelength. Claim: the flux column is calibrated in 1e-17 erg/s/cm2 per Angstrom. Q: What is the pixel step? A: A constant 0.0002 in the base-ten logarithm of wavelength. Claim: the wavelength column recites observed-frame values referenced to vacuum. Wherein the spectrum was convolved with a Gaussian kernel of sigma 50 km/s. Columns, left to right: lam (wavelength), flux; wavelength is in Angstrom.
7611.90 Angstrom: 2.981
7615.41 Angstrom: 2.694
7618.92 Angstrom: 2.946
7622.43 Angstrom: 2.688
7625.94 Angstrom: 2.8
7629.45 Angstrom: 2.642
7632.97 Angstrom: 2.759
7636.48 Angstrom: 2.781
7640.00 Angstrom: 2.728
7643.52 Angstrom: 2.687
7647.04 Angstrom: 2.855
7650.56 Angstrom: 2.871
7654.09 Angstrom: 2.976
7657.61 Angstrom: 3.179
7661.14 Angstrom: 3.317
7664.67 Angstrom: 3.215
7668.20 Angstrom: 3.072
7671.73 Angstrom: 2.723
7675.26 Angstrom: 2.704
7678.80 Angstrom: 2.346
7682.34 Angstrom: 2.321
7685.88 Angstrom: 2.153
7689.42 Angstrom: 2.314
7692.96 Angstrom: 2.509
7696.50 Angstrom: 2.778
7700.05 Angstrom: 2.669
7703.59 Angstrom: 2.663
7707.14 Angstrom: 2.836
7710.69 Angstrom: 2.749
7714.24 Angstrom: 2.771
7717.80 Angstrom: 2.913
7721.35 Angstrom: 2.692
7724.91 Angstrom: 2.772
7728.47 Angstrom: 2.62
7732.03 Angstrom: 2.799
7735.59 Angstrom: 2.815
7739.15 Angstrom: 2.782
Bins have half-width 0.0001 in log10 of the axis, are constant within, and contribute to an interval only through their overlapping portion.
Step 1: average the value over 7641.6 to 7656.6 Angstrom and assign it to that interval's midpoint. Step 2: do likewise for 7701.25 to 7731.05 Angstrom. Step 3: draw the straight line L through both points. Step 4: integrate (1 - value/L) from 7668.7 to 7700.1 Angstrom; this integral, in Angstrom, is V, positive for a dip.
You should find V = 3.2 Angstrom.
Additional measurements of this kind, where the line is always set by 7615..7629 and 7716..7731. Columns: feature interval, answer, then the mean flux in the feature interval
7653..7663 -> -1.5 Angstrom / 3.17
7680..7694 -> 2.3 Angstrom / 2.32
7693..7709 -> 0.3 Angstrom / 2.71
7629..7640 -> 0.1 Angstrom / 2.74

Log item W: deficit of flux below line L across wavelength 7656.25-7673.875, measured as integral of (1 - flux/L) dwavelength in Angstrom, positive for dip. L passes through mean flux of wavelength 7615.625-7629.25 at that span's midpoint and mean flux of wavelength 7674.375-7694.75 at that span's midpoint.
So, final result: -4.1 Angstrom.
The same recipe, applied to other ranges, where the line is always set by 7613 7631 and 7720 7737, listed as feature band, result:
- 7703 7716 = -0.1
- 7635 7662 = -1.5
